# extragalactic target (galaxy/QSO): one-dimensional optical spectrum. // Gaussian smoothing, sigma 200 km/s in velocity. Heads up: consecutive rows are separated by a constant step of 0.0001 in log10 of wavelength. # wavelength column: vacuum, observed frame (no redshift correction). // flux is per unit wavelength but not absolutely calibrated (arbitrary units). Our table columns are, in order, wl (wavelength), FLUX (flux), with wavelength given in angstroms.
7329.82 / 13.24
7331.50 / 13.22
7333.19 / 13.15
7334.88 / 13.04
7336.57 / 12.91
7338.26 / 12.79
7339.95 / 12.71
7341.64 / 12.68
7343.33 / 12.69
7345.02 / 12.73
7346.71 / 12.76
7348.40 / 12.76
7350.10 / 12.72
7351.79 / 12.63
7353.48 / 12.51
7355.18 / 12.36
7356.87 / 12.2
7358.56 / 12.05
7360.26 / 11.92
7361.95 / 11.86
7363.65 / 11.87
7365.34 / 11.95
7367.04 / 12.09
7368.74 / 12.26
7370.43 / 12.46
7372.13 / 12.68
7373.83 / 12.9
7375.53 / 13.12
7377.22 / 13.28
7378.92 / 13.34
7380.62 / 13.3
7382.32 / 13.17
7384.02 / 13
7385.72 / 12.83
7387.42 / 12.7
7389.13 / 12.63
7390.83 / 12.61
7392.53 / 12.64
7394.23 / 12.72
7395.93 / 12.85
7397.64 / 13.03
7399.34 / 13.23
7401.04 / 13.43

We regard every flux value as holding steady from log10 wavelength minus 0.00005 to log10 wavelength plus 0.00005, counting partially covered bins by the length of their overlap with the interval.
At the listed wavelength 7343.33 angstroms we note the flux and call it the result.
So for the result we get 12.69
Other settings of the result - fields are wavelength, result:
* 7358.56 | 12.05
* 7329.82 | 13.24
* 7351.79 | 12.63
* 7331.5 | 13.22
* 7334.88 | 13.04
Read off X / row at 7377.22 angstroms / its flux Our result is 13.28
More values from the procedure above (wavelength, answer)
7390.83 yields 12.61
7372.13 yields 12.68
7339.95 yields 12.71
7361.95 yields 11.86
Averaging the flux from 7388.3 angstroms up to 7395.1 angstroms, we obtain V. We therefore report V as 12.7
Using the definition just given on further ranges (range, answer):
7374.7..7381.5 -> 13.3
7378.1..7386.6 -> 13.1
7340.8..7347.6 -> 12.7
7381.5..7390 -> 12.9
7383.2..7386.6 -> 12.9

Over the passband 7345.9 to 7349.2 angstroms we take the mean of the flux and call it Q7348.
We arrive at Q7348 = 12.8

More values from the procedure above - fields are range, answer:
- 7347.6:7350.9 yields 12.7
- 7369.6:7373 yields 12.6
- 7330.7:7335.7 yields 13.1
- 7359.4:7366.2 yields 11.9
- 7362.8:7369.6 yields 12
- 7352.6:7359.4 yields 12.3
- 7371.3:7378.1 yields 13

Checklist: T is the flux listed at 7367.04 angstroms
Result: 12.09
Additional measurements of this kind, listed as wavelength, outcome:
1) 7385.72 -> 12.83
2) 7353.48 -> 12.51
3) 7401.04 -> 13.43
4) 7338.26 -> 12.79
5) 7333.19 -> 13.15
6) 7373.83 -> 12.9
